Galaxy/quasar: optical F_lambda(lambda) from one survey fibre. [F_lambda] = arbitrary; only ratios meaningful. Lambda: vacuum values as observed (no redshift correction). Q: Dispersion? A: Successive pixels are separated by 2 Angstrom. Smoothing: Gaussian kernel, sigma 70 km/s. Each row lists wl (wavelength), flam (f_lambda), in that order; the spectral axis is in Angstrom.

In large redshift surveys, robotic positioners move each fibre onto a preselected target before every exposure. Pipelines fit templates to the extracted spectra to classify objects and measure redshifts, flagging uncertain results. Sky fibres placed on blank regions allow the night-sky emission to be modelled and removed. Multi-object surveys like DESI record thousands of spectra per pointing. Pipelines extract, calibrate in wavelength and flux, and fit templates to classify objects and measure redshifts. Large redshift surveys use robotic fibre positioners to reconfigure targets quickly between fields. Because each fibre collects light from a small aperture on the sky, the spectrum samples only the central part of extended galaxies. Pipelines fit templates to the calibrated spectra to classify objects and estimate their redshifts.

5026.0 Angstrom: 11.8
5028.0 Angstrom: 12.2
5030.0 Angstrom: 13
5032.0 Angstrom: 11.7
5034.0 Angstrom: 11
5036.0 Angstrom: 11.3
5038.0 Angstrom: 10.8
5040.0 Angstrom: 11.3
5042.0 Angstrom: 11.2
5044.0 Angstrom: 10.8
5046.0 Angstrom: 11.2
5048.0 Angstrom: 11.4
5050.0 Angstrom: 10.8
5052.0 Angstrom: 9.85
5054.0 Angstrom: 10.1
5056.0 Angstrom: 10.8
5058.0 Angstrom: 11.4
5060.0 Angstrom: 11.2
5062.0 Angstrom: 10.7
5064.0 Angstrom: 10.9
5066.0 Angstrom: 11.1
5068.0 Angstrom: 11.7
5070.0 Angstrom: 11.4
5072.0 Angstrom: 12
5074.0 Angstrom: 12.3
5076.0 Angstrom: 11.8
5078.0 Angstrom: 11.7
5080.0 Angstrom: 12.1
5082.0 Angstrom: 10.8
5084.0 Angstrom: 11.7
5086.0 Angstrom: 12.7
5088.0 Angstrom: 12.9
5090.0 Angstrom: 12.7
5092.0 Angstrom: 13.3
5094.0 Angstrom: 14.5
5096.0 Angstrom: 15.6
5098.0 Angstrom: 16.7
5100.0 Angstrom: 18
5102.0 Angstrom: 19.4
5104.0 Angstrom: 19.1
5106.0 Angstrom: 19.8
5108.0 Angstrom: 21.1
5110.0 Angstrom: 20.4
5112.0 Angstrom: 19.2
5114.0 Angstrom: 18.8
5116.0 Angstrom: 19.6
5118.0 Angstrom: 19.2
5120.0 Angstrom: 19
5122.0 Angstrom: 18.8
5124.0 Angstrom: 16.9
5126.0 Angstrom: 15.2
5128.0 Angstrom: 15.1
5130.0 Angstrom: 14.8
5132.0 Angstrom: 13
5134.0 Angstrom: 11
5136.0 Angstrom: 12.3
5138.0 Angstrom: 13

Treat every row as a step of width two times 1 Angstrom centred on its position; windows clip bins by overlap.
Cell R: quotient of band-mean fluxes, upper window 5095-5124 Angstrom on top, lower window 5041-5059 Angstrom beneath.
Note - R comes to 1.74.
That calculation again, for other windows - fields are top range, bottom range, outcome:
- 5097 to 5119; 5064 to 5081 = 1.64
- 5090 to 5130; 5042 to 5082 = 1.58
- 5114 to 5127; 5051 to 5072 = 1.66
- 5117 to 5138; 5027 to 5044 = 1.34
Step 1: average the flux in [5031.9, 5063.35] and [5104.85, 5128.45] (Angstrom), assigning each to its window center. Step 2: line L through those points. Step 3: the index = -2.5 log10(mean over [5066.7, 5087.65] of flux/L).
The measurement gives 0.20 mag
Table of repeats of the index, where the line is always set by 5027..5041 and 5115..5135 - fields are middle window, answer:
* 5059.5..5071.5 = 0.18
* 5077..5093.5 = 0.16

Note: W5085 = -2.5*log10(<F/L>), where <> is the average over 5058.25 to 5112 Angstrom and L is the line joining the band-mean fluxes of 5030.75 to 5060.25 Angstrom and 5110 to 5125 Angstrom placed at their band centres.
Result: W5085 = 0.10 mag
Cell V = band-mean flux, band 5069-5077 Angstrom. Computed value 11.9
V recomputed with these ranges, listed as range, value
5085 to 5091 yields 12.8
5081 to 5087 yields 11.7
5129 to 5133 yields 13.9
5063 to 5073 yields 11.4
